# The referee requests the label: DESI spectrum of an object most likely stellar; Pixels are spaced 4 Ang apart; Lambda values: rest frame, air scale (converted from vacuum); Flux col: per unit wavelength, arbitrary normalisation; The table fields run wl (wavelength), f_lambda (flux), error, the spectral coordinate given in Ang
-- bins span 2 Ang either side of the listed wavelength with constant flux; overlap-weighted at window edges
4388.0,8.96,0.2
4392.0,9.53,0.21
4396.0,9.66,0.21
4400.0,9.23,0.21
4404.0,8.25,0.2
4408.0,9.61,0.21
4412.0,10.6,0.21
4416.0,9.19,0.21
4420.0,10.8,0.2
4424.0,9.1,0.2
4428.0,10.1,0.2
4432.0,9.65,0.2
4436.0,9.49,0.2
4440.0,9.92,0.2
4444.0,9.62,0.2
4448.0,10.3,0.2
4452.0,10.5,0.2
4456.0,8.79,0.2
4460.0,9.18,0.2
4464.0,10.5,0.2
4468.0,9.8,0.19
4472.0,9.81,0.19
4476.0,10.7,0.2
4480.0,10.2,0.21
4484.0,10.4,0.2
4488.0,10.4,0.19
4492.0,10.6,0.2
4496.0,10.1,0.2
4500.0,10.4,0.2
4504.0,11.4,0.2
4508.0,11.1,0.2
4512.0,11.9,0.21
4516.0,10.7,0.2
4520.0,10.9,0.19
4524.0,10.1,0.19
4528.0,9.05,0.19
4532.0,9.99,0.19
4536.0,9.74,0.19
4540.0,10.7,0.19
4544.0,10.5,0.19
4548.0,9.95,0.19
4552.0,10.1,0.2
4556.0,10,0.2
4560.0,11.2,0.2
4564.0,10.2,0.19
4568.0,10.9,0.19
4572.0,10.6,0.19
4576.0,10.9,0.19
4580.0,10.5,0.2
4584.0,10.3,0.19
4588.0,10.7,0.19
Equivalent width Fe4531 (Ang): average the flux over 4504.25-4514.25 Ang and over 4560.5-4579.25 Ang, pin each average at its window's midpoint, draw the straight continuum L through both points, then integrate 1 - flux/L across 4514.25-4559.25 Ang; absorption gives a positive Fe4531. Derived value 3.7 Ang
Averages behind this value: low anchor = 11.5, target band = 10.2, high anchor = 10.7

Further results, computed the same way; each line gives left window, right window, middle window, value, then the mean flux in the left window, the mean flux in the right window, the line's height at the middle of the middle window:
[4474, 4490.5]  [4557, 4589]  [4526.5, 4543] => 1.0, 10.4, 10.6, 10.6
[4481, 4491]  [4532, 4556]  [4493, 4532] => -1.1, 10.4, 10.2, 10.3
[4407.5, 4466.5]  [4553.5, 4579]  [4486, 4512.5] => -1.5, 9.83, 10.6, 10.2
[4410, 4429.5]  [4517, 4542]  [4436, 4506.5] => -0.8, 9.95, 10.1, 10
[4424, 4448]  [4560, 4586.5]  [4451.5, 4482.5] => 0.1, 9.75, 10.6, 9.94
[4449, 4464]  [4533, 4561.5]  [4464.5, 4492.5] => -1.3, 9.68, 10.3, 9.83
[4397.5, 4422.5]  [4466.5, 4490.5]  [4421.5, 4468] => 0.8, 9.6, 10.2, 9.92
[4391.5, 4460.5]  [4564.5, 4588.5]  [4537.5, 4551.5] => 0.1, 9.65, 10.6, 10.4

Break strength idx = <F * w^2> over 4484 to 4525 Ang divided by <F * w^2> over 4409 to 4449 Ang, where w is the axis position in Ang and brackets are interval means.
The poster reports 1.13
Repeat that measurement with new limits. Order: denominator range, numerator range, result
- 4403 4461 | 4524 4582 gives 1.12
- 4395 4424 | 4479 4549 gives 1.14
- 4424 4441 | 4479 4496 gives 1.10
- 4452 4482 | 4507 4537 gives 1.08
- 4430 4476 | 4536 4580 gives 1.12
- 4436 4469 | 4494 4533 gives 1.11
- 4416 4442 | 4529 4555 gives 1.09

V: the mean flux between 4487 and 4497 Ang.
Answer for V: 10.4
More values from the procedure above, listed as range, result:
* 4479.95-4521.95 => 10.8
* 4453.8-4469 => 9.56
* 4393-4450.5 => 9.68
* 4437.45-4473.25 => 9.82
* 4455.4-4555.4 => 10.3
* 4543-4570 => 10.4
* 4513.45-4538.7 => 10.1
